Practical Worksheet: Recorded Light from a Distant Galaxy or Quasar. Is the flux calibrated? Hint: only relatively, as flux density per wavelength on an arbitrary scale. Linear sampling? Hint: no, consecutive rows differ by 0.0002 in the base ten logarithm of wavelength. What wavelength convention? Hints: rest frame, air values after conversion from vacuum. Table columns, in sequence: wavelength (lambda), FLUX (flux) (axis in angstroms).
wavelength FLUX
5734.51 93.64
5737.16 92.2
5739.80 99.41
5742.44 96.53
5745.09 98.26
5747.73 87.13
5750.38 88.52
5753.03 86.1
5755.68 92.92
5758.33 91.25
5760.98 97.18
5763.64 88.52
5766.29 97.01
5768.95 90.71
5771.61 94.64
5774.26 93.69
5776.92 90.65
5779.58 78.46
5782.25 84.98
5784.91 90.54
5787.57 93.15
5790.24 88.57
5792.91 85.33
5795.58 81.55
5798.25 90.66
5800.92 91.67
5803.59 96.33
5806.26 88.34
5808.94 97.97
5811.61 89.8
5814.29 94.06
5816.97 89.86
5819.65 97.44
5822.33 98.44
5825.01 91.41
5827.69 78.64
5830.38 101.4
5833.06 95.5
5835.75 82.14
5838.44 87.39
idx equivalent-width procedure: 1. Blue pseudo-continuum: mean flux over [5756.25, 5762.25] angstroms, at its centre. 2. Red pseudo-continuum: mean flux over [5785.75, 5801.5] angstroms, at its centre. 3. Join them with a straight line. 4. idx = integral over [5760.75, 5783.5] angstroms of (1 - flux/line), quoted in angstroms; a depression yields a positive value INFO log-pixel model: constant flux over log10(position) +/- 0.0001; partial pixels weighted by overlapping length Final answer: 0.4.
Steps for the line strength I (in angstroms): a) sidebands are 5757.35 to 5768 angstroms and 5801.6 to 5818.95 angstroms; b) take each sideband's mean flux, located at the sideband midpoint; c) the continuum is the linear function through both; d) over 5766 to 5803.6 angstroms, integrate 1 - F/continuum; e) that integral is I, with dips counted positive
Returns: 1.5 angstroms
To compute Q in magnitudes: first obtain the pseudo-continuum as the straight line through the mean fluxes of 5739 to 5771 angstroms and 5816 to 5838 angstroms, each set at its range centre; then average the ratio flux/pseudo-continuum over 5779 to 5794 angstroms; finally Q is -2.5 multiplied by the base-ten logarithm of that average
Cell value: 0.061 mag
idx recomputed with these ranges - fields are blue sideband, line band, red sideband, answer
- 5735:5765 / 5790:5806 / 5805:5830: 0.56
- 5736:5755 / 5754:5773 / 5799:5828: -0.09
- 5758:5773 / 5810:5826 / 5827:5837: -0.49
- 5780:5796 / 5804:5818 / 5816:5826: -0.01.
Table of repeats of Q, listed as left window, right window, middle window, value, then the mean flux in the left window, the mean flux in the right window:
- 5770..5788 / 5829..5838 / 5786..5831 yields -0.004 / 89.3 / 92.3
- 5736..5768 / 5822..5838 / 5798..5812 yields -0.018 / 92.9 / 90.6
